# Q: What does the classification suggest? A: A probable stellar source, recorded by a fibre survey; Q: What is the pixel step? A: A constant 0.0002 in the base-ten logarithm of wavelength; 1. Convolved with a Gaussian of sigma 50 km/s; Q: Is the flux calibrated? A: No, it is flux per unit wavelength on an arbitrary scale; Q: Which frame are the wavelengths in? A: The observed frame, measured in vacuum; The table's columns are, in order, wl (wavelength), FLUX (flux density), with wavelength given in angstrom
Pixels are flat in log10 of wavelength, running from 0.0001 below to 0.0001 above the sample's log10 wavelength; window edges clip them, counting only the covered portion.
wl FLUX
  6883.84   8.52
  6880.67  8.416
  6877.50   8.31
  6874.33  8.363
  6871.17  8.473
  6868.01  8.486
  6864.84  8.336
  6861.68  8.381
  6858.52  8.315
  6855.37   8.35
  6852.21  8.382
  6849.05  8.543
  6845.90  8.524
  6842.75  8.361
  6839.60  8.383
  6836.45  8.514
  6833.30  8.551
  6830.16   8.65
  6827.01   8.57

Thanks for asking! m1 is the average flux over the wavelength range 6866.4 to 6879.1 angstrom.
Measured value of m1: 8.4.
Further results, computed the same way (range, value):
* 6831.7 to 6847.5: 8.47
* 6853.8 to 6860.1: 8.34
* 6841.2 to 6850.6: 8.48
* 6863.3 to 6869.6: 8.41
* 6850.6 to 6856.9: 8.36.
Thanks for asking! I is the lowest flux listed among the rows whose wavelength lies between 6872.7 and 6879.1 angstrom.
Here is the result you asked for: 8.31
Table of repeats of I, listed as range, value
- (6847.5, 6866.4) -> 8.315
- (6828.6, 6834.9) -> 8.551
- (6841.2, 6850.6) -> 8.361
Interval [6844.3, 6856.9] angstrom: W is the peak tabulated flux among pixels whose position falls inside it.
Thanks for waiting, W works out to 8.543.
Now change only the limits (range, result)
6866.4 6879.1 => 8.486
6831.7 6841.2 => 8.551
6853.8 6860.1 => 8.35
